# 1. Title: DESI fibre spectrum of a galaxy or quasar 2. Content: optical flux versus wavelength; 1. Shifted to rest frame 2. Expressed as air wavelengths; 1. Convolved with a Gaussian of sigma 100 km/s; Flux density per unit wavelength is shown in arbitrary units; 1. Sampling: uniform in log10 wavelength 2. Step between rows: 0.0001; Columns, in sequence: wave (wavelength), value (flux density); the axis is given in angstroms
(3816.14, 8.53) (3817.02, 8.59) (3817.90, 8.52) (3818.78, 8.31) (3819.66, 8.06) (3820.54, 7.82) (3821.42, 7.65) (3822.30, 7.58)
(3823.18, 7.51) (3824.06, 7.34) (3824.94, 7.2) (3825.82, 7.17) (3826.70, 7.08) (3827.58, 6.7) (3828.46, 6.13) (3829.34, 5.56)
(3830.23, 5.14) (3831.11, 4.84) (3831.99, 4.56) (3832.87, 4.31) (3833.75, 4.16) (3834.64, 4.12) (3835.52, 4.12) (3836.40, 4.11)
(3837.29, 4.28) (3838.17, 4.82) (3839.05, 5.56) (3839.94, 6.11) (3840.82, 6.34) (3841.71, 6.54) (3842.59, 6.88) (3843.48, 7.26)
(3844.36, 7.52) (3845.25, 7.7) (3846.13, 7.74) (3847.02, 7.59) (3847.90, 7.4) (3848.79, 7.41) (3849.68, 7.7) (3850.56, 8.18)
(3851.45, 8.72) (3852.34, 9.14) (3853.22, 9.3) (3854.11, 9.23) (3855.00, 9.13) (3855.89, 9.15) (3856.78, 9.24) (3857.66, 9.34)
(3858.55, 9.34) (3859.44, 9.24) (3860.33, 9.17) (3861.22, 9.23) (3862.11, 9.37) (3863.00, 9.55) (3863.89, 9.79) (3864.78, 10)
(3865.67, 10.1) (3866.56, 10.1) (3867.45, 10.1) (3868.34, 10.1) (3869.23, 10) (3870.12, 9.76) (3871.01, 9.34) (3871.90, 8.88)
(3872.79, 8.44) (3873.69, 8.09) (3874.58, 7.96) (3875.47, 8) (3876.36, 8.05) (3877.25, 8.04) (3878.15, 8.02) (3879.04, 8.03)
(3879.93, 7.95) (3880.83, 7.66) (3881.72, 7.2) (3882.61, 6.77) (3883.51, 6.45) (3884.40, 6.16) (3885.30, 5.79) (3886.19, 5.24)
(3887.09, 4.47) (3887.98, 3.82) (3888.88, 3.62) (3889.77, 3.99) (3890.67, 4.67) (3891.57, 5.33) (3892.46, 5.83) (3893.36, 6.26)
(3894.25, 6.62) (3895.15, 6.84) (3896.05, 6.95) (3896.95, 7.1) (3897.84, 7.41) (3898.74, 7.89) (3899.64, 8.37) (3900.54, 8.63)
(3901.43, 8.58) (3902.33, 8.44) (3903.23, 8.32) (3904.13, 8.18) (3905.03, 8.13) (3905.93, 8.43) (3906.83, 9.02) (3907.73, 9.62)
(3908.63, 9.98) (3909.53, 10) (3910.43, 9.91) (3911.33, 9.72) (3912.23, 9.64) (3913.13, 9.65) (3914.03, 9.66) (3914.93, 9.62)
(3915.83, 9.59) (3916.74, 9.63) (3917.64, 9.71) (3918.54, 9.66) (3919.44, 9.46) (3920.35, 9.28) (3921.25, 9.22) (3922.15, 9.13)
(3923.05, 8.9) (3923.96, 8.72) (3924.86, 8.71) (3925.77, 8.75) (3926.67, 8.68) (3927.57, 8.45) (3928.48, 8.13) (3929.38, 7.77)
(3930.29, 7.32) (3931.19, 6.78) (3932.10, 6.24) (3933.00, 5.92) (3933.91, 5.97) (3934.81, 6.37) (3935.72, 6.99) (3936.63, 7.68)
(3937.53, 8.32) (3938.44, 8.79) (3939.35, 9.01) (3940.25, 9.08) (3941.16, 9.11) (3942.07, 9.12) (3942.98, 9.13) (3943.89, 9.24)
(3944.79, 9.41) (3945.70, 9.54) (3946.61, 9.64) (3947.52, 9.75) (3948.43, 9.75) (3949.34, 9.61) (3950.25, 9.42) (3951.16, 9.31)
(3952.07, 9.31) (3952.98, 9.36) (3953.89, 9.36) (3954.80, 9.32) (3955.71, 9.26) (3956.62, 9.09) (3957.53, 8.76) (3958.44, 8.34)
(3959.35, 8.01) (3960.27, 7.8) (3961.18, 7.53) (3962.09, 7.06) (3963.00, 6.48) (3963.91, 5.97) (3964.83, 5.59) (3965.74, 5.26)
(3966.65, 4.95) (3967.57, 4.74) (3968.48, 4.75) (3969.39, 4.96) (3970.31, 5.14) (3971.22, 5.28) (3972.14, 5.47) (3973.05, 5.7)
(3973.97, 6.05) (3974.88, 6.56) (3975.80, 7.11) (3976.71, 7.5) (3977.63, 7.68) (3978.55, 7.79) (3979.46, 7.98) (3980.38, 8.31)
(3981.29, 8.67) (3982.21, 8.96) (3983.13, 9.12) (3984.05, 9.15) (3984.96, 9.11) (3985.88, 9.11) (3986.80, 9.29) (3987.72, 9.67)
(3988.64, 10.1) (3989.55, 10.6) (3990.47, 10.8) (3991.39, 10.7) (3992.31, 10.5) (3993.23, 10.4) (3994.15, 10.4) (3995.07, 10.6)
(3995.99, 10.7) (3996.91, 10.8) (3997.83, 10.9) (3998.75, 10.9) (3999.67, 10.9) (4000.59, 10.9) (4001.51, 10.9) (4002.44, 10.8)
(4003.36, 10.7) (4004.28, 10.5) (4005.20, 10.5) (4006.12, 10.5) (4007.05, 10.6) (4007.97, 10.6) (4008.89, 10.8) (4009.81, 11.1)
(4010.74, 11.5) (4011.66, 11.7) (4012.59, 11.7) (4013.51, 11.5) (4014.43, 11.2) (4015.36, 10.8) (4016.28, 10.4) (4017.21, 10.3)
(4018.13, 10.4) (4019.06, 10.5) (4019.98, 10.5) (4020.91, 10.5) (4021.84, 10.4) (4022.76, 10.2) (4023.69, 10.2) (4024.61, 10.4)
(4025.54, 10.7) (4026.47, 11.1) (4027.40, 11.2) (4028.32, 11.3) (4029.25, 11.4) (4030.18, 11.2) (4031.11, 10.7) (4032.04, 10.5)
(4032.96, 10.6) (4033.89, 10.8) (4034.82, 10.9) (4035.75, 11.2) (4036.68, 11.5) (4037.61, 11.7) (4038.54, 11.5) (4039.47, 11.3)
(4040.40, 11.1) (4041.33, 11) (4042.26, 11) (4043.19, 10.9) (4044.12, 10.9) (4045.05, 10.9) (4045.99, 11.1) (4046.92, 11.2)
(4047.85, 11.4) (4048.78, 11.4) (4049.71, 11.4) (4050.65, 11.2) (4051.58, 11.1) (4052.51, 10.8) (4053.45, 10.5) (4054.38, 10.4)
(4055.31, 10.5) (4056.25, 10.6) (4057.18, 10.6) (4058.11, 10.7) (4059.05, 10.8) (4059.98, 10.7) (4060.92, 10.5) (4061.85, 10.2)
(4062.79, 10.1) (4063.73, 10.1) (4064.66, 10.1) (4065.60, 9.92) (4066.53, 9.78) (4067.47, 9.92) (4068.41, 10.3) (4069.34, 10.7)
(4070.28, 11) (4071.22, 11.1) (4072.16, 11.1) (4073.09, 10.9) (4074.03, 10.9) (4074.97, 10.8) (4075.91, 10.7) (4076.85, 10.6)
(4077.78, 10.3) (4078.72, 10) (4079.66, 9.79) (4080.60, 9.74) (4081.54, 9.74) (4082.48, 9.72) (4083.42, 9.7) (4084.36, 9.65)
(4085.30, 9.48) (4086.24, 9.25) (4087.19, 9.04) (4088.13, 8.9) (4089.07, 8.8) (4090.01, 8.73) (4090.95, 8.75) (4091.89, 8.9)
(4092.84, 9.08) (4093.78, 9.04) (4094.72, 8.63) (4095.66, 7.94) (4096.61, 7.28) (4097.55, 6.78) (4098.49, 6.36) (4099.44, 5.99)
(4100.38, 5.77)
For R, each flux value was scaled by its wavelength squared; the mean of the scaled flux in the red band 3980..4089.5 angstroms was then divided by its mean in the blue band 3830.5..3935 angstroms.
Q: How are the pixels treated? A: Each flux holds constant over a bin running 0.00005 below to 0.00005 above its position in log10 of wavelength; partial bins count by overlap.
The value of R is 1.46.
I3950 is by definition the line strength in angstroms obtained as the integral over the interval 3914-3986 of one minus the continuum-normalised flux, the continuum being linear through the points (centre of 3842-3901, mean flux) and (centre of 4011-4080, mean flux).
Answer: 8.55 angstroms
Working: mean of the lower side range 7.85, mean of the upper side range 10.8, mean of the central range 8.05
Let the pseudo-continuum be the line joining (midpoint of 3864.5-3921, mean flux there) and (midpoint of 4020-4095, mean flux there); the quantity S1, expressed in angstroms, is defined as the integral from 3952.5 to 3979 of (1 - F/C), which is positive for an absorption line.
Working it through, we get 6.34 angstroms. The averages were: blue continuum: 8.07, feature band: 6.93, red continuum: 10.4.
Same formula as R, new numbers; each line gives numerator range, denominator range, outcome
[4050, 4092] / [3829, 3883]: 1.46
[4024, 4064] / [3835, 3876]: 1.46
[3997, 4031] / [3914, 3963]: 1.30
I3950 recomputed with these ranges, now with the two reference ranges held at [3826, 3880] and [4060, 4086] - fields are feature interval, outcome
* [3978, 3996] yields -0.6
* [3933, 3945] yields 0.7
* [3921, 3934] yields 0.9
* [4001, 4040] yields -5.0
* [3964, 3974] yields 4.2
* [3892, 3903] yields 1.1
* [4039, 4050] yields -1.3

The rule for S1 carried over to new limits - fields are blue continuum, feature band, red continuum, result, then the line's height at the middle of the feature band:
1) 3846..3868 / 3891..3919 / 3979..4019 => 3.0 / 9.48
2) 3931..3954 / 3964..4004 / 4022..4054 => 4.9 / 9.62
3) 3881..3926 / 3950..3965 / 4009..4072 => 1.2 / 9.03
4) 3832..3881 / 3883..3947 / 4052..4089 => 4.5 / 8.56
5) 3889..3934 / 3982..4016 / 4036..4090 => -3.6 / 9.51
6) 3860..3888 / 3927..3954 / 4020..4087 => 2.0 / 9.12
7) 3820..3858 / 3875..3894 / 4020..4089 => 3.4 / 7.65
